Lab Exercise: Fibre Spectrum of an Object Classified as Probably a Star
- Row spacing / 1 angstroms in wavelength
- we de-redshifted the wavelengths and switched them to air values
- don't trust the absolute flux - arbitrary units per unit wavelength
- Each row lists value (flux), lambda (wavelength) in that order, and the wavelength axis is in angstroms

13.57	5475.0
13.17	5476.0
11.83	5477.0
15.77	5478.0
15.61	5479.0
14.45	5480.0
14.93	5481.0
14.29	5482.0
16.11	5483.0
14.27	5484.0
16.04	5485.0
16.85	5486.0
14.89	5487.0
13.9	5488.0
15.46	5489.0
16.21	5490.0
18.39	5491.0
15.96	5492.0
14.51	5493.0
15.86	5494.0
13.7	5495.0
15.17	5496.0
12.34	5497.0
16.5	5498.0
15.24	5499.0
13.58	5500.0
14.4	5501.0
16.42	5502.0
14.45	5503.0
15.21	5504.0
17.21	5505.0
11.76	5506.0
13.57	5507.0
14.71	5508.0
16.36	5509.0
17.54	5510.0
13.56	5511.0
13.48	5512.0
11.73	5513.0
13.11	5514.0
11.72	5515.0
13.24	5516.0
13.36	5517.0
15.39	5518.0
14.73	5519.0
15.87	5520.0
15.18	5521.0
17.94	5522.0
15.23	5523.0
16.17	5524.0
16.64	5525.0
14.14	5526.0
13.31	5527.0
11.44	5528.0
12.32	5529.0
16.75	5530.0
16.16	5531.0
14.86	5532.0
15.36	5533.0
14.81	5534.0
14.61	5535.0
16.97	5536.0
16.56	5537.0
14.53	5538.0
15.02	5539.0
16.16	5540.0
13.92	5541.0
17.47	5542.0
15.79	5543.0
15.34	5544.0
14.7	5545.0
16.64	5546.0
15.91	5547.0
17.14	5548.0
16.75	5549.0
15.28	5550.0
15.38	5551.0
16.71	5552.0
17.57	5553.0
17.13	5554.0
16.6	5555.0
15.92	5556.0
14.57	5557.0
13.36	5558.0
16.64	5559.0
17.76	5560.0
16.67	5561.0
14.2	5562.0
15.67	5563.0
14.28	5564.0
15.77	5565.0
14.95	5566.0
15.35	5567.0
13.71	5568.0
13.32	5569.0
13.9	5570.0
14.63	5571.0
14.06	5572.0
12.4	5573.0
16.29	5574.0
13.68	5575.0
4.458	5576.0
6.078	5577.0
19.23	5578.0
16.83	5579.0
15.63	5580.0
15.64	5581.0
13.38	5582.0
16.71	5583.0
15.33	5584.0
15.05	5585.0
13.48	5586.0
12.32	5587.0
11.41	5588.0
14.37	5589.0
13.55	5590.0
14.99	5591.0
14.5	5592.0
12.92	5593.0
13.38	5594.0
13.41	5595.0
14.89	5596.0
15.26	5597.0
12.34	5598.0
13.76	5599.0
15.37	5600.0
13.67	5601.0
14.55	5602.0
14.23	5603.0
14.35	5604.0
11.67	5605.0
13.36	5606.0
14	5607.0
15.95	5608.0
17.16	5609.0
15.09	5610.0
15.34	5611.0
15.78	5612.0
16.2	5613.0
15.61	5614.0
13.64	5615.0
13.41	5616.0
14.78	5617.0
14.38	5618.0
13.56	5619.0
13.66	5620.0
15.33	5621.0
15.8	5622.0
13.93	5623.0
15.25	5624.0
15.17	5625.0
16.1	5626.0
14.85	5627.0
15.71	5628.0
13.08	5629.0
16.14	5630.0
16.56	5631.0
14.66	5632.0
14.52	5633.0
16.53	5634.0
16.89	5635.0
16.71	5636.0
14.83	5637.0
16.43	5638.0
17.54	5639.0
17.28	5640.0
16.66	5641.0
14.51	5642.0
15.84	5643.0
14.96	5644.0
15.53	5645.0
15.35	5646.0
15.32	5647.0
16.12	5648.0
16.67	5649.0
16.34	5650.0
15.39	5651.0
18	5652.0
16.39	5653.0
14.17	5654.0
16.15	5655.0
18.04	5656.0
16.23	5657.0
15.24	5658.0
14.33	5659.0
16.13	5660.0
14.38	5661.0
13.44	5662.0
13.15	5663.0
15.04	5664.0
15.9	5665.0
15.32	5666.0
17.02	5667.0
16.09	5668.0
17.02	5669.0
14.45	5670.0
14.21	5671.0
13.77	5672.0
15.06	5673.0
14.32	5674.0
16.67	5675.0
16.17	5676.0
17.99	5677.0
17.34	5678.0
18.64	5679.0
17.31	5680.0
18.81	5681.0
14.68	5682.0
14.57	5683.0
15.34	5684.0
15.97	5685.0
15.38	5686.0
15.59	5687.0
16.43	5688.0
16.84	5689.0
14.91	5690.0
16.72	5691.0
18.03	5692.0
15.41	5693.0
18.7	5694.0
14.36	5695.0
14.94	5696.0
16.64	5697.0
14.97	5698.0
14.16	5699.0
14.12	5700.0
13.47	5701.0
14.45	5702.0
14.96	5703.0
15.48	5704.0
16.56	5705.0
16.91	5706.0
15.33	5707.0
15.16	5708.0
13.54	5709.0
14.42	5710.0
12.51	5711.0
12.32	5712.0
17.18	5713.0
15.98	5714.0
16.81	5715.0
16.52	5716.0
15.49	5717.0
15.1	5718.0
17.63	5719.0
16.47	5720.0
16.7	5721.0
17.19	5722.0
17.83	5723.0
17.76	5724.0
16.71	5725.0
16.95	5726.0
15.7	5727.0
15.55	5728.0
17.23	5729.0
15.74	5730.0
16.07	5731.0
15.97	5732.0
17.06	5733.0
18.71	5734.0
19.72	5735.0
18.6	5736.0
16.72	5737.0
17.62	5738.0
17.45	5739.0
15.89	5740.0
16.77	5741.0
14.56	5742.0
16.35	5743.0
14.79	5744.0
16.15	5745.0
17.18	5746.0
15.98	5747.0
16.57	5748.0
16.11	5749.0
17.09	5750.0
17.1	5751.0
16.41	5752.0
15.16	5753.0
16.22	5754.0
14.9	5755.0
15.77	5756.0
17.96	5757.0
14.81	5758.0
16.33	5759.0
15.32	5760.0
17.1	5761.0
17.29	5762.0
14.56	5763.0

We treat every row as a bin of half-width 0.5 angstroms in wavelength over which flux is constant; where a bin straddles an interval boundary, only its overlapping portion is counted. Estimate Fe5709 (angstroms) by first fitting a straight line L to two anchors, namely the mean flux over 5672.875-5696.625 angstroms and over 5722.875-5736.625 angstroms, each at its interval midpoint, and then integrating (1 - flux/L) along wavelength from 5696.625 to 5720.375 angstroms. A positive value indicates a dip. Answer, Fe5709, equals 2.1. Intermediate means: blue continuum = 16.3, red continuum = 17.1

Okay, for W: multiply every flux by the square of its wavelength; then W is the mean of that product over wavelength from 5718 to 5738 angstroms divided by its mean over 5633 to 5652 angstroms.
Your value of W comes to 1.1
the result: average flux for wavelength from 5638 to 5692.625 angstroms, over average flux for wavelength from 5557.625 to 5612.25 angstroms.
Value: 1.11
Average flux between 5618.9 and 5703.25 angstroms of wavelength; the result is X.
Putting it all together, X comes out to 15.7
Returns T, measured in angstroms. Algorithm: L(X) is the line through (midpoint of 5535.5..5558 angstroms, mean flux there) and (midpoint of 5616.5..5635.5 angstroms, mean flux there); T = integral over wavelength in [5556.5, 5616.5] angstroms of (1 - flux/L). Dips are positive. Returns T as 4.6 angstroms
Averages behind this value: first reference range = 15.9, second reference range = 15.1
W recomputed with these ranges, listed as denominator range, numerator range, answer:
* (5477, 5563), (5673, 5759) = 1.14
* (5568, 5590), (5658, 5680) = 1.17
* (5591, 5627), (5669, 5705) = 1.12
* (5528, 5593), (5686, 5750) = 1.14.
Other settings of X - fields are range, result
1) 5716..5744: 16.8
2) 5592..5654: 15.1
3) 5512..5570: 15.2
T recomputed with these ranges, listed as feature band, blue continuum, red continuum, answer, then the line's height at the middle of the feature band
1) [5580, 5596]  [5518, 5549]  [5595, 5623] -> 0.7 angstroms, 14.8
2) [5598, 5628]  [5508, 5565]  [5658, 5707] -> 1.6 angstroms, 15.5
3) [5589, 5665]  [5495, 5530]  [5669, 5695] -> 2.5 angstroms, 15.6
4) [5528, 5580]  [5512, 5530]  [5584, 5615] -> -2.9 angstroms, 14.3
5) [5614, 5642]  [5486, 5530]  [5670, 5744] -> 0.4 angstroms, 15.5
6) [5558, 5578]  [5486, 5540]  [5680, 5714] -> 1.4 angstroms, 15.1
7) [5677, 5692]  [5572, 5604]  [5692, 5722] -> -1.3 angstroms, 15.2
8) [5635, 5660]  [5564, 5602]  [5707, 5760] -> -1.8 angstroms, 14.9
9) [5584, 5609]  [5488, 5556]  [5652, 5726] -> 2.4 angstroms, 15.4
